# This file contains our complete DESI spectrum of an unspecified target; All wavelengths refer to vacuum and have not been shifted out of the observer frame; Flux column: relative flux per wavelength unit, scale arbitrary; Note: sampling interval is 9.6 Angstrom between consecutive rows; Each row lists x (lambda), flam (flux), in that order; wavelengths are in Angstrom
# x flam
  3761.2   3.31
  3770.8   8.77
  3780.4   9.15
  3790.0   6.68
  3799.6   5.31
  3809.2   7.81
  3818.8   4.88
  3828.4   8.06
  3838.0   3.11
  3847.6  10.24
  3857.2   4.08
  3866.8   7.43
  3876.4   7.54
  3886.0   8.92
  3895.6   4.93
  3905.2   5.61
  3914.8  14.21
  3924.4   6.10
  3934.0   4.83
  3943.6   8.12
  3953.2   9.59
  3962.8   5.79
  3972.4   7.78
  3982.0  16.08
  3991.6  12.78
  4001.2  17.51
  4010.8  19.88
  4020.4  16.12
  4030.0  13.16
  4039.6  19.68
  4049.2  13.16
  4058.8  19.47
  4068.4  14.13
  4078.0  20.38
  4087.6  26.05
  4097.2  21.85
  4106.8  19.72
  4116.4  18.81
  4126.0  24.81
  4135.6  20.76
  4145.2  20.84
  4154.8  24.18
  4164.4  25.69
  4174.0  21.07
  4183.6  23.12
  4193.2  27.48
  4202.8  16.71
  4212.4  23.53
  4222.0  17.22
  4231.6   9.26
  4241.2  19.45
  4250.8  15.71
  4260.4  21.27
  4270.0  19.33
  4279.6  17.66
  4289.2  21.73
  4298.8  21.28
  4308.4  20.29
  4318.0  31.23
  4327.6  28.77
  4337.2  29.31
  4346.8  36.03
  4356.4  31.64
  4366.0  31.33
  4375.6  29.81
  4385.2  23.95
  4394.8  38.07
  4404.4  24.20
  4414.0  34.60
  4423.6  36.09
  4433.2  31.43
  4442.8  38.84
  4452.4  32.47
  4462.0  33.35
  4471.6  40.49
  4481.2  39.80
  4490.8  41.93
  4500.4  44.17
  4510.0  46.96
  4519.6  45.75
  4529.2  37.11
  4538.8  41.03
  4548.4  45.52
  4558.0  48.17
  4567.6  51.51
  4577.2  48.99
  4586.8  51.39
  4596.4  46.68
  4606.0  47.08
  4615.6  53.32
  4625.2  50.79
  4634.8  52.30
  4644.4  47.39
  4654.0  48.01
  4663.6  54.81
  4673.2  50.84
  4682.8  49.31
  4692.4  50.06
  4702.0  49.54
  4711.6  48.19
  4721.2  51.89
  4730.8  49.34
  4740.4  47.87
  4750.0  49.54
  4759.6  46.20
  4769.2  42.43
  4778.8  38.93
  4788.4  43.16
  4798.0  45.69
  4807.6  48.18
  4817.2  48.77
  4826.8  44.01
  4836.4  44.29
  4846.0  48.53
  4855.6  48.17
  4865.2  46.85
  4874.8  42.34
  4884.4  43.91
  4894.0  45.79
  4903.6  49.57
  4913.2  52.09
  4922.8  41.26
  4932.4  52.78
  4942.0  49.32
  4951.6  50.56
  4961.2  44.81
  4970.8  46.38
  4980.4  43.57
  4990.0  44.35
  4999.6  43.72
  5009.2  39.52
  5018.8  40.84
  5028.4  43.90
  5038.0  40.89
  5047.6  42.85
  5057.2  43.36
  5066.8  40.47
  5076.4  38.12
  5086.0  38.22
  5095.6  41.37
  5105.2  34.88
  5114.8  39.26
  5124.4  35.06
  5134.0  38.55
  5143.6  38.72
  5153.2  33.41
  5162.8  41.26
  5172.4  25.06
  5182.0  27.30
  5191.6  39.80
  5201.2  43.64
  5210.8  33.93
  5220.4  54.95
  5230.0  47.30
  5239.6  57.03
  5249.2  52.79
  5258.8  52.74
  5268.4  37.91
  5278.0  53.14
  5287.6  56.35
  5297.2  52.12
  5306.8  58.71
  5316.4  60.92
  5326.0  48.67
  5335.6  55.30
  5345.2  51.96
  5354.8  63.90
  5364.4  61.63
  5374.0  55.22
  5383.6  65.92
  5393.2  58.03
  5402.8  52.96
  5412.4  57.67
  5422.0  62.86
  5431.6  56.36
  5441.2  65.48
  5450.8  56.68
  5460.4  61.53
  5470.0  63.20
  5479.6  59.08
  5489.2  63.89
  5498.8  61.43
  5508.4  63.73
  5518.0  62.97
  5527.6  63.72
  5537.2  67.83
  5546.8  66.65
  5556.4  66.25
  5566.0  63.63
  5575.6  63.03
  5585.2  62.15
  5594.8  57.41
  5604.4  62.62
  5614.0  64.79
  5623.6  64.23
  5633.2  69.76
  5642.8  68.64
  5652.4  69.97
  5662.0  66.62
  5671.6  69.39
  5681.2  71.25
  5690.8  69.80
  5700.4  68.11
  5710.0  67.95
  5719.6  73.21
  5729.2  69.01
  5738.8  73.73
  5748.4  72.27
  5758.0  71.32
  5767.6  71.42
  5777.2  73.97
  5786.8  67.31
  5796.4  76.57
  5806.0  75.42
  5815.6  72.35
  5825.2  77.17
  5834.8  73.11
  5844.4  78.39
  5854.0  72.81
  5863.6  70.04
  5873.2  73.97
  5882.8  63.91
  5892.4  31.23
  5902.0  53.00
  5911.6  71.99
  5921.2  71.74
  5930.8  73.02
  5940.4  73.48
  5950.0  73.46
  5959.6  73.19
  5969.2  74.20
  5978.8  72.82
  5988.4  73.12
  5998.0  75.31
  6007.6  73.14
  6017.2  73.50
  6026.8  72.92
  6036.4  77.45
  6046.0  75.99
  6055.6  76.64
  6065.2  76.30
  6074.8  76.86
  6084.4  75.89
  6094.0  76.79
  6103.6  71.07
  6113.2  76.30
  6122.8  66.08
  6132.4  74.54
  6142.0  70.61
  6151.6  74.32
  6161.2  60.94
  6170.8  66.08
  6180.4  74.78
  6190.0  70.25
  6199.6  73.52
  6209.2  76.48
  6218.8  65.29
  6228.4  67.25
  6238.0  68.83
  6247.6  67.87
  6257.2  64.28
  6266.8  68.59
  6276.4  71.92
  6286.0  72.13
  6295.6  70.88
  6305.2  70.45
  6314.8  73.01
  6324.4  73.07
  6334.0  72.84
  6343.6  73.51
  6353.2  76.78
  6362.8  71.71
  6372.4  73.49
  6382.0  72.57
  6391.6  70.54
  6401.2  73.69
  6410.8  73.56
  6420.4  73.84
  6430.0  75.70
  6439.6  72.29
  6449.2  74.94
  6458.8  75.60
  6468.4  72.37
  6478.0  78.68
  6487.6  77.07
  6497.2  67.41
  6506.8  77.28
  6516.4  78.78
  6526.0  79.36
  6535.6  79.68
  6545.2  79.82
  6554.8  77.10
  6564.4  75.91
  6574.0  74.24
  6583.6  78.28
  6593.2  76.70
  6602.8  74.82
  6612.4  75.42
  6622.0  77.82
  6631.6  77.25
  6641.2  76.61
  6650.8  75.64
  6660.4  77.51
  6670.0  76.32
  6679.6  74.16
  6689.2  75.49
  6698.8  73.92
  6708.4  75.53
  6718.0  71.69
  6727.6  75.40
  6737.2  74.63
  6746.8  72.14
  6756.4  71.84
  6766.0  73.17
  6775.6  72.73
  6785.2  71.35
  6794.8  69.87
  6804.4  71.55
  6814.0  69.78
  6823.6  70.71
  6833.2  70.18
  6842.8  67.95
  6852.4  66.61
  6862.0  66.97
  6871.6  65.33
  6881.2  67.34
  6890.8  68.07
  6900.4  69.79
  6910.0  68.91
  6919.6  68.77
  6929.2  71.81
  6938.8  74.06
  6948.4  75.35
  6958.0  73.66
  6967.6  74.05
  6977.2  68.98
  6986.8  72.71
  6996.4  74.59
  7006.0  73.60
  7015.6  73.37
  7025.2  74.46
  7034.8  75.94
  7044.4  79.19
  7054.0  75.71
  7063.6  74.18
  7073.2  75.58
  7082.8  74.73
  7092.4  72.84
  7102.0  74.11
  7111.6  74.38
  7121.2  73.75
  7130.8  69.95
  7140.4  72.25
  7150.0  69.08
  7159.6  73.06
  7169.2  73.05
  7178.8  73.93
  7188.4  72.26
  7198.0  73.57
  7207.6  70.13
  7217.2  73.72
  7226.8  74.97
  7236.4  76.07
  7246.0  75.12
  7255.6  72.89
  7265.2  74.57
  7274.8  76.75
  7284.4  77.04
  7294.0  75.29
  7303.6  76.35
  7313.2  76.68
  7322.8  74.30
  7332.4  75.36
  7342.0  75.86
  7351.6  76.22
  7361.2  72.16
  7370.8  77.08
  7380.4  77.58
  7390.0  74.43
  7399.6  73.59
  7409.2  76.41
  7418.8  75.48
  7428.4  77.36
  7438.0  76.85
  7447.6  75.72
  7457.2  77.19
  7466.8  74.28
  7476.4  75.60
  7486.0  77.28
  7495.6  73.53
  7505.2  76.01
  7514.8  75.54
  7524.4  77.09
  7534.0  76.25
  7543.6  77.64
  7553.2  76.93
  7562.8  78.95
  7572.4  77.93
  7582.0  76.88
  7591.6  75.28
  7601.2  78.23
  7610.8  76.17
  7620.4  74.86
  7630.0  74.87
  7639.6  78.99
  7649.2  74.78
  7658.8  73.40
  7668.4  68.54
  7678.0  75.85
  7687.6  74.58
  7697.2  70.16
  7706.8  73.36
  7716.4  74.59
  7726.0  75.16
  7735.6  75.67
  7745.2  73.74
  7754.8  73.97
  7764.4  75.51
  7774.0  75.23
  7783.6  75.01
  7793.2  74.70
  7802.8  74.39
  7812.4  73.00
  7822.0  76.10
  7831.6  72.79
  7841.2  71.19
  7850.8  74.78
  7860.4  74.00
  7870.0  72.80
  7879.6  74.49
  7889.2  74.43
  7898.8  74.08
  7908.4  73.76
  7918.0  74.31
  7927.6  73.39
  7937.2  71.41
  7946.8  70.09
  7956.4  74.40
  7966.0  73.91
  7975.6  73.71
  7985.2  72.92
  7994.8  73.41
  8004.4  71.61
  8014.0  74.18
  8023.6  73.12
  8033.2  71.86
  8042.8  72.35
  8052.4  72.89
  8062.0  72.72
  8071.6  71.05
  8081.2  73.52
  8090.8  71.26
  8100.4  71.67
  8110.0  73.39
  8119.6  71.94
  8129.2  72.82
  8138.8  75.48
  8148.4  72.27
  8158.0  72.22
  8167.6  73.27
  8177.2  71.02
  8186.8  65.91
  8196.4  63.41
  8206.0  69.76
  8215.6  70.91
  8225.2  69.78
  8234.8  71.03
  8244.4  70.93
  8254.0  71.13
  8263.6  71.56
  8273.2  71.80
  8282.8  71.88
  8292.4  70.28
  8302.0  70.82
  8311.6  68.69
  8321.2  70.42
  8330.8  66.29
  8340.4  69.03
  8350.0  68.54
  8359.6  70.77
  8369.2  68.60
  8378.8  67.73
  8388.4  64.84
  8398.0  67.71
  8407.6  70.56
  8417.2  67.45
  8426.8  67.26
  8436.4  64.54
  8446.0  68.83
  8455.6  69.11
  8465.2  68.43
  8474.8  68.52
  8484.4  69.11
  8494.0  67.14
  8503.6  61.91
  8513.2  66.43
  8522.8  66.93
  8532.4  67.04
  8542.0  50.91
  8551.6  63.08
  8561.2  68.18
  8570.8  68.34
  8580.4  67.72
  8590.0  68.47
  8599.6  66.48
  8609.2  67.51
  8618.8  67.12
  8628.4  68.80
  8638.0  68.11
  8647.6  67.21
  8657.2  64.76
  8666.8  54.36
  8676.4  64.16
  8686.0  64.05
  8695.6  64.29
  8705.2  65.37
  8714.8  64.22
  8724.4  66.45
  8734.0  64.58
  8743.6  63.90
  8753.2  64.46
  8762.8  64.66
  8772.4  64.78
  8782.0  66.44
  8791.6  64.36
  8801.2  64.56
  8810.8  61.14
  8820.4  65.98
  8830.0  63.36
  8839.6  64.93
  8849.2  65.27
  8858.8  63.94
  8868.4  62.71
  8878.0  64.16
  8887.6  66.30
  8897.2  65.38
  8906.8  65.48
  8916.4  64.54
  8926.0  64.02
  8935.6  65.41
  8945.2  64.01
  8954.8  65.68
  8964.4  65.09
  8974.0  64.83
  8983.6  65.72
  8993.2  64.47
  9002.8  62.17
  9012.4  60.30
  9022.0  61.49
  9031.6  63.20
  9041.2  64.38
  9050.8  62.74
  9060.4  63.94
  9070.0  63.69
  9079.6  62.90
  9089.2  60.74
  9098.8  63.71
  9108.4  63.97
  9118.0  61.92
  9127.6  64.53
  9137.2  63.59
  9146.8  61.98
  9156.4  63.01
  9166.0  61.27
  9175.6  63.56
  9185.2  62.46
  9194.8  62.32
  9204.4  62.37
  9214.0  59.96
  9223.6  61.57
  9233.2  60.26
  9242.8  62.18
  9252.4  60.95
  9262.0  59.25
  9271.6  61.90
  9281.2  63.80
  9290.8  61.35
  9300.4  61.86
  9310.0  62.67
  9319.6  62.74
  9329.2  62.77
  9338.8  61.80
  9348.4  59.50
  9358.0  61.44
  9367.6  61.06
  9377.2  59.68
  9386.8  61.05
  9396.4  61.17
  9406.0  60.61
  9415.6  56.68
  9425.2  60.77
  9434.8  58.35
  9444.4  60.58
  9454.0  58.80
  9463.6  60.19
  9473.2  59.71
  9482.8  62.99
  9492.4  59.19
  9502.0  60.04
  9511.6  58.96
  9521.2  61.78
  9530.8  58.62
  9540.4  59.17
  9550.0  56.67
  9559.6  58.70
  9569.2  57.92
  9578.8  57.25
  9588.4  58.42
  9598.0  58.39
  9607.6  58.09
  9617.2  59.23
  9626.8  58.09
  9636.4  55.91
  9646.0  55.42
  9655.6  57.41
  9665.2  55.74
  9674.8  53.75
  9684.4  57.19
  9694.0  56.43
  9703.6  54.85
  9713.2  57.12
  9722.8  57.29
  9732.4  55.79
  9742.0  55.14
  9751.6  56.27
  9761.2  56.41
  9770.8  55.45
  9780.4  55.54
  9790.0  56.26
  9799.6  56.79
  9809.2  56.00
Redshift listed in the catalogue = 0.00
